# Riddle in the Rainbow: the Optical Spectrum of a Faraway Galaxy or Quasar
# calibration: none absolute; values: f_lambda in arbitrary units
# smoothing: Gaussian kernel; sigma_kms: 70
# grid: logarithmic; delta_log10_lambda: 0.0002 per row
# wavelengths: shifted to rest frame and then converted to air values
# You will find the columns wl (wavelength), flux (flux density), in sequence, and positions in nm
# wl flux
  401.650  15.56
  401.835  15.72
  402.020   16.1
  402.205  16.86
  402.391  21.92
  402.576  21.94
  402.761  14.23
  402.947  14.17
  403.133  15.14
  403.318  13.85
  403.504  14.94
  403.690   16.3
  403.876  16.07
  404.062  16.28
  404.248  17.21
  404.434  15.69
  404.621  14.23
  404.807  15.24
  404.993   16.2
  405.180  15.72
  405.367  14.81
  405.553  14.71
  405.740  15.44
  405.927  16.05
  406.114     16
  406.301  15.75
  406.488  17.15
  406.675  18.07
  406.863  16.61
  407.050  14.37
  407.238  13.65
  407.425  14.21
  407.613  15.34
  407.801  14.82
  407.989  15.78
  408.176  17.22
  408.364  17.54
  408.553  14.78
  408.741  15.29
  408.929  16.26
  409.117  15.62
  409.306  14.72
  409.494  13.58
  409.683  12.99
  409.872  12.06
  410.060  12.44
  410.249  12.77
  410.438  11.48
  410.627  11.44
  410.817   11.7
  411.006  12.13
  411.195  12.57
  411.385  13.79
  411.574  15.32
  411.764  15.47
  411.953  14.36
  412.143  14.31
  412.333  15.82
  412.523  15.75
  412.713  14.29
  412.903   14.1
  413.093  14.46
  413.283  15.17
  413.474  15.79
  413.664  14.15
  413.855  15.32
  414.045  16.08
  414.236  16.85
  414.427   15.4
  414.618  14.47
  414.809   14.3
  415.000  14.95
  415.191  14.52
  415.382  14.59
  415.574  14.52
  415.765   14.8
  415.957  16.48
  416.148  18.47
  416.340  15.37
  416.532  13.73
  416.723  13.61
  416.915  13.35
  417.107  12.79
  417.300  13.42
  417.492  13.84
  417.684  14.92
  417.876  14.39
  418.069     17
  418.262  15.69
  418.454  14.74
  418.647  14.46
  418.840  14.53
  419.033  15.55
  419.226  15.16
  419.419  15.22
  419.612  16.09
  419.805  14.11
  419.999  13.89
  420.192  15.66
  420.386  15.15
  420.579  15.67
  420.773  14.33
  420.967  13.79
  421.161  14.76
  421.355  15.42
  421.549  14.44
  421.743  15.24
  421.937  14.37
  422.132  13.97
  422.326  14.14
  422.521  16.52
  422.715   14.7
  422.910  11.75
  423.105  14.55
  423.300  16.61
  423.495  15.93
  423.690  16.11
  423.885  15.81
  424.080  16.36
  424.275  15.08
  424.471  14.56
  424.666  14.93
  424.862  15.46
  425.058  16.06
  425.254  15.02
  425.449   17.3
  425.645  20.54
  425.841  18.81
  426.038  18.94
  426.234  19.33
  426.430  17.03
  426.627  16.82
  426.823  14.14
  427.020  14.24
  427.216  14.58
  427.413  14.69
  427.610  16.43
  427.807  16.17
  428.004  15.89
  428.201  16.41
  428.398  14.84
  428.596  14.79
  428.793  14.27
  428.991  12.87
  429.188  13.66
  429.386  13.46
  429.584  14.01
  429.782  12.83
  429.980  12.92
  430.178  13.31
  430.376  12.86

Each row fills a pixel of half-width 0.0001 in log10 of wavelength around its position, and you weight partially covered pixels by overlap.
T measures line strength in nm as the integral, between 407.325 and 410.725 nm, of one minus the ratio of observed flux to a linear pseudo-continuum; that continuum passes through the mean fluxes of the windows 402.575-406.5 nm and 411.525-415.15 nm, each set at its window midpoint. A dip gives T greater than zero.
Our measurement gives 0.22 nm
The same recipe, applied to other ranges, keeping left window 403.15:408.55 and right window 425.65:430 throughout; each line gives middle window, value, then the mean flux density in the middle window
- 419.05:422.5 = 0.15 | 14.8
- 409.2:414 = 0.54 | 13.9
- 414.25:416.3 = 0.03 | 15.3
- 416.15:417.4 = 0.12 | 14.1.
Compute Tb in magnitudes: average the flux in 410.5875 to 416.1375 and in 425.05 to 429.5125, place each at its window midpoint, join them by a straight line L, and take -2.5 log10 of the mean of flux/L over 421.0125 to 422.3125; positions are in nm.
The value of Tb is 0.06 mag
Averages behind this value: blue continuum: 14.7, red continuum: 15.9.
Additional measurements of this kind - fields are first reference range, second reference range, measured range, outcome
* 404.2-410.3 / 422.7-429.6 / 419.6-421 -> 0.05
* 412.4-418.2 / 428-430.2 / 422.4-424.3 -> -0.07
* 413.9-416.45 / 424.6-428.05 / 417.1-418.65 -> 0.07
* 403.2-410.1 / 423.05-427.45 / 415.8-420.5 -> 0.07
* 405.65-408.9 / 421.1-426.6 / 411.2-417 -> 0.06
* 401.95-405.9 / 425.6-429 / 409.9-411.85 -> 0.24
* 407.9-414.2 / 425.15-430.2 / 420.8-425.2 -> 0.01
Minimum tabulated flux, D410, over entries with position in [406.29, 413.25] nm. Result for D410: 11.44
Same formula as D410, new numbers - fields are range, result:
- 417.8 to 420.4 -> 13.89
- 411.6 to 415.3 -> 14.1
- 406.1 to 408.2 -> 13.65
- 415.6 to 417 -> 13.35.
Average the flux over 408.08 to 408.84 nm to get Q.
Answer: 16.2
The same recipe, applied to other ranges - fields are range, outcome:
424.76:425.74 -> 16.9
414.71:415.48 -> 14.6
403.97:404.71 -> 15.9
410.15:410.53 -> 12.1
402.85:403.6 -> 14.5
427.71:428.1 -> 16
